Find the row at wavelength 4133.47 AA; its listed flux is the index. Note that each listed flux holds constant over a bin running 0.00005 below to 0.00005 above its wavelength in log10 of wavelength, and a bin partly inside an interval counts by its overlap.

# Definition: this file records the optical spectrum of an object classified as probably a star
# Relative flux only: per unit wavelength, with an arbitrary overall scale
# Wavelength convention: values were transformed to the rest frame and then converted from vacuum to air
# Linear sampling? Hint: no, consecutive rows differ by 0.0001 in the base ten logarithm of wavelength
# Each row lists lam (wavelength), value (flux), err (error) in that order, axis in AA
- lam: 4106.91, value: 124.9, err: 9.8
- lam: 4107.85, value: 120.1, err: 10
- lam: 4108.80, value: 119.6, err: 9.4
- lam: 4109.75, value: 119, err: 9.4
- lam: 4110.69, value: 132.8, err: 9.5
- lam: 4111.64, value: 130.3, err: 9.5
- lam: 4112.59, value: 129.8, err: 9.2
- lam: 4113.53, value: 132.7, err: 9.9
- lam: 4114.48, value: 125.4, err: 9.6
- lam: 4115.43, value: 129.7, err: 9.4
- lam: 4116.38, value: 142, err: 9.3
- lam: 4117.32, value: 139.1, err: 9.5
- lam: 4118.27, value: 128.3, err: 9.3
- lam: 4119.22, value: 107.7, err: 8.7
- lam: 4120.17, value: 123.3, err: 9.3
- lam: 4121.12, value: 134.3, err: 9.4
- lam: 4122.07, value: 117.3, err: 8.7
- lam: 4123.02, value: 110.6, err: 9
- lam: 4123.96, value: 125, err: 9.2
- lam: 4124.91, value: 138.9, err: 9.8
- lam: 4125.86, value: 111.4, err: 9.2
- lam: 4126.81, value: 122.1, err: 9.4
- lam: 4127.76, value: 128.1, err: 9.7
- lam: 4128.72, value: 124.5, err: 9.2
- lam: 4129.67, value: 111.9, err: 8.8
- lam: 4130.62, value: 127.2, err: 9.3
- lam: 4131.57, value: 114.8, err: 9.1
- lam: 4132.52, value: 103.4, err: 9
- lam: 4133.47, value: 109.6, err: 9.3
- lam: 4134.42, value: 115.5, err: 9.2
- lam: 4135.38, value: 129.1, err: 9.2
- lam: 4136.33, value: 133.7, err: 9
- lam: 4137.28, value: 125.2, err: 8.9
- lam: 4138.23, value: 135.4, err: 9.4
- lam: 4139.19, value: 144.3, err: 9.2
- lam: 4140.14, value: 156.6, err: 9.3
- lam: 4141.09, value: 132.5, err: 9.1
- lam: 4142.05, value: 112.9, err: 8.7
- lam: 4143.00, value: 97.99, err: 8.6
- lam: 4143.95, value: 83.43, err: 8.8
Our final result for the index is 109.6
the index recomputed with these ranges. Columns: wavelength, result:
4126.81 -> 122.1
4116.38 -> 142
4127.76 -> 128.1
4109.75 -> 119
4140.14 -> 156.6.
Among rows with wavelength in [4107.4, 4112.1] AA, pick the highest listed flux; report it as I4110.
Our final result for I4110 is 132.8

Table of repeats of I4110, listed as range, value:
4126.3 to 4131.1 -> 128.1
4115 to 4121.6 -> 142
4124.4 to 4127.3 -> 138.9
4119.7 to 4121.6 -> 134.3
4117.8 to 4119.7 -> 128.3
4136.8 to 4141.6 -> 156.6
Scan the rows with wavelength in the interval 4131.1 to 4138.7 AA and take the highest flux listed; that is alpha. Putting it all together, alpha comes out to 135.4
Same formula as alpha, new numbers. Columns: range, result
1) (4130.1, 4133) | 127.2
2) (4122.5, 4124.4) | 125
